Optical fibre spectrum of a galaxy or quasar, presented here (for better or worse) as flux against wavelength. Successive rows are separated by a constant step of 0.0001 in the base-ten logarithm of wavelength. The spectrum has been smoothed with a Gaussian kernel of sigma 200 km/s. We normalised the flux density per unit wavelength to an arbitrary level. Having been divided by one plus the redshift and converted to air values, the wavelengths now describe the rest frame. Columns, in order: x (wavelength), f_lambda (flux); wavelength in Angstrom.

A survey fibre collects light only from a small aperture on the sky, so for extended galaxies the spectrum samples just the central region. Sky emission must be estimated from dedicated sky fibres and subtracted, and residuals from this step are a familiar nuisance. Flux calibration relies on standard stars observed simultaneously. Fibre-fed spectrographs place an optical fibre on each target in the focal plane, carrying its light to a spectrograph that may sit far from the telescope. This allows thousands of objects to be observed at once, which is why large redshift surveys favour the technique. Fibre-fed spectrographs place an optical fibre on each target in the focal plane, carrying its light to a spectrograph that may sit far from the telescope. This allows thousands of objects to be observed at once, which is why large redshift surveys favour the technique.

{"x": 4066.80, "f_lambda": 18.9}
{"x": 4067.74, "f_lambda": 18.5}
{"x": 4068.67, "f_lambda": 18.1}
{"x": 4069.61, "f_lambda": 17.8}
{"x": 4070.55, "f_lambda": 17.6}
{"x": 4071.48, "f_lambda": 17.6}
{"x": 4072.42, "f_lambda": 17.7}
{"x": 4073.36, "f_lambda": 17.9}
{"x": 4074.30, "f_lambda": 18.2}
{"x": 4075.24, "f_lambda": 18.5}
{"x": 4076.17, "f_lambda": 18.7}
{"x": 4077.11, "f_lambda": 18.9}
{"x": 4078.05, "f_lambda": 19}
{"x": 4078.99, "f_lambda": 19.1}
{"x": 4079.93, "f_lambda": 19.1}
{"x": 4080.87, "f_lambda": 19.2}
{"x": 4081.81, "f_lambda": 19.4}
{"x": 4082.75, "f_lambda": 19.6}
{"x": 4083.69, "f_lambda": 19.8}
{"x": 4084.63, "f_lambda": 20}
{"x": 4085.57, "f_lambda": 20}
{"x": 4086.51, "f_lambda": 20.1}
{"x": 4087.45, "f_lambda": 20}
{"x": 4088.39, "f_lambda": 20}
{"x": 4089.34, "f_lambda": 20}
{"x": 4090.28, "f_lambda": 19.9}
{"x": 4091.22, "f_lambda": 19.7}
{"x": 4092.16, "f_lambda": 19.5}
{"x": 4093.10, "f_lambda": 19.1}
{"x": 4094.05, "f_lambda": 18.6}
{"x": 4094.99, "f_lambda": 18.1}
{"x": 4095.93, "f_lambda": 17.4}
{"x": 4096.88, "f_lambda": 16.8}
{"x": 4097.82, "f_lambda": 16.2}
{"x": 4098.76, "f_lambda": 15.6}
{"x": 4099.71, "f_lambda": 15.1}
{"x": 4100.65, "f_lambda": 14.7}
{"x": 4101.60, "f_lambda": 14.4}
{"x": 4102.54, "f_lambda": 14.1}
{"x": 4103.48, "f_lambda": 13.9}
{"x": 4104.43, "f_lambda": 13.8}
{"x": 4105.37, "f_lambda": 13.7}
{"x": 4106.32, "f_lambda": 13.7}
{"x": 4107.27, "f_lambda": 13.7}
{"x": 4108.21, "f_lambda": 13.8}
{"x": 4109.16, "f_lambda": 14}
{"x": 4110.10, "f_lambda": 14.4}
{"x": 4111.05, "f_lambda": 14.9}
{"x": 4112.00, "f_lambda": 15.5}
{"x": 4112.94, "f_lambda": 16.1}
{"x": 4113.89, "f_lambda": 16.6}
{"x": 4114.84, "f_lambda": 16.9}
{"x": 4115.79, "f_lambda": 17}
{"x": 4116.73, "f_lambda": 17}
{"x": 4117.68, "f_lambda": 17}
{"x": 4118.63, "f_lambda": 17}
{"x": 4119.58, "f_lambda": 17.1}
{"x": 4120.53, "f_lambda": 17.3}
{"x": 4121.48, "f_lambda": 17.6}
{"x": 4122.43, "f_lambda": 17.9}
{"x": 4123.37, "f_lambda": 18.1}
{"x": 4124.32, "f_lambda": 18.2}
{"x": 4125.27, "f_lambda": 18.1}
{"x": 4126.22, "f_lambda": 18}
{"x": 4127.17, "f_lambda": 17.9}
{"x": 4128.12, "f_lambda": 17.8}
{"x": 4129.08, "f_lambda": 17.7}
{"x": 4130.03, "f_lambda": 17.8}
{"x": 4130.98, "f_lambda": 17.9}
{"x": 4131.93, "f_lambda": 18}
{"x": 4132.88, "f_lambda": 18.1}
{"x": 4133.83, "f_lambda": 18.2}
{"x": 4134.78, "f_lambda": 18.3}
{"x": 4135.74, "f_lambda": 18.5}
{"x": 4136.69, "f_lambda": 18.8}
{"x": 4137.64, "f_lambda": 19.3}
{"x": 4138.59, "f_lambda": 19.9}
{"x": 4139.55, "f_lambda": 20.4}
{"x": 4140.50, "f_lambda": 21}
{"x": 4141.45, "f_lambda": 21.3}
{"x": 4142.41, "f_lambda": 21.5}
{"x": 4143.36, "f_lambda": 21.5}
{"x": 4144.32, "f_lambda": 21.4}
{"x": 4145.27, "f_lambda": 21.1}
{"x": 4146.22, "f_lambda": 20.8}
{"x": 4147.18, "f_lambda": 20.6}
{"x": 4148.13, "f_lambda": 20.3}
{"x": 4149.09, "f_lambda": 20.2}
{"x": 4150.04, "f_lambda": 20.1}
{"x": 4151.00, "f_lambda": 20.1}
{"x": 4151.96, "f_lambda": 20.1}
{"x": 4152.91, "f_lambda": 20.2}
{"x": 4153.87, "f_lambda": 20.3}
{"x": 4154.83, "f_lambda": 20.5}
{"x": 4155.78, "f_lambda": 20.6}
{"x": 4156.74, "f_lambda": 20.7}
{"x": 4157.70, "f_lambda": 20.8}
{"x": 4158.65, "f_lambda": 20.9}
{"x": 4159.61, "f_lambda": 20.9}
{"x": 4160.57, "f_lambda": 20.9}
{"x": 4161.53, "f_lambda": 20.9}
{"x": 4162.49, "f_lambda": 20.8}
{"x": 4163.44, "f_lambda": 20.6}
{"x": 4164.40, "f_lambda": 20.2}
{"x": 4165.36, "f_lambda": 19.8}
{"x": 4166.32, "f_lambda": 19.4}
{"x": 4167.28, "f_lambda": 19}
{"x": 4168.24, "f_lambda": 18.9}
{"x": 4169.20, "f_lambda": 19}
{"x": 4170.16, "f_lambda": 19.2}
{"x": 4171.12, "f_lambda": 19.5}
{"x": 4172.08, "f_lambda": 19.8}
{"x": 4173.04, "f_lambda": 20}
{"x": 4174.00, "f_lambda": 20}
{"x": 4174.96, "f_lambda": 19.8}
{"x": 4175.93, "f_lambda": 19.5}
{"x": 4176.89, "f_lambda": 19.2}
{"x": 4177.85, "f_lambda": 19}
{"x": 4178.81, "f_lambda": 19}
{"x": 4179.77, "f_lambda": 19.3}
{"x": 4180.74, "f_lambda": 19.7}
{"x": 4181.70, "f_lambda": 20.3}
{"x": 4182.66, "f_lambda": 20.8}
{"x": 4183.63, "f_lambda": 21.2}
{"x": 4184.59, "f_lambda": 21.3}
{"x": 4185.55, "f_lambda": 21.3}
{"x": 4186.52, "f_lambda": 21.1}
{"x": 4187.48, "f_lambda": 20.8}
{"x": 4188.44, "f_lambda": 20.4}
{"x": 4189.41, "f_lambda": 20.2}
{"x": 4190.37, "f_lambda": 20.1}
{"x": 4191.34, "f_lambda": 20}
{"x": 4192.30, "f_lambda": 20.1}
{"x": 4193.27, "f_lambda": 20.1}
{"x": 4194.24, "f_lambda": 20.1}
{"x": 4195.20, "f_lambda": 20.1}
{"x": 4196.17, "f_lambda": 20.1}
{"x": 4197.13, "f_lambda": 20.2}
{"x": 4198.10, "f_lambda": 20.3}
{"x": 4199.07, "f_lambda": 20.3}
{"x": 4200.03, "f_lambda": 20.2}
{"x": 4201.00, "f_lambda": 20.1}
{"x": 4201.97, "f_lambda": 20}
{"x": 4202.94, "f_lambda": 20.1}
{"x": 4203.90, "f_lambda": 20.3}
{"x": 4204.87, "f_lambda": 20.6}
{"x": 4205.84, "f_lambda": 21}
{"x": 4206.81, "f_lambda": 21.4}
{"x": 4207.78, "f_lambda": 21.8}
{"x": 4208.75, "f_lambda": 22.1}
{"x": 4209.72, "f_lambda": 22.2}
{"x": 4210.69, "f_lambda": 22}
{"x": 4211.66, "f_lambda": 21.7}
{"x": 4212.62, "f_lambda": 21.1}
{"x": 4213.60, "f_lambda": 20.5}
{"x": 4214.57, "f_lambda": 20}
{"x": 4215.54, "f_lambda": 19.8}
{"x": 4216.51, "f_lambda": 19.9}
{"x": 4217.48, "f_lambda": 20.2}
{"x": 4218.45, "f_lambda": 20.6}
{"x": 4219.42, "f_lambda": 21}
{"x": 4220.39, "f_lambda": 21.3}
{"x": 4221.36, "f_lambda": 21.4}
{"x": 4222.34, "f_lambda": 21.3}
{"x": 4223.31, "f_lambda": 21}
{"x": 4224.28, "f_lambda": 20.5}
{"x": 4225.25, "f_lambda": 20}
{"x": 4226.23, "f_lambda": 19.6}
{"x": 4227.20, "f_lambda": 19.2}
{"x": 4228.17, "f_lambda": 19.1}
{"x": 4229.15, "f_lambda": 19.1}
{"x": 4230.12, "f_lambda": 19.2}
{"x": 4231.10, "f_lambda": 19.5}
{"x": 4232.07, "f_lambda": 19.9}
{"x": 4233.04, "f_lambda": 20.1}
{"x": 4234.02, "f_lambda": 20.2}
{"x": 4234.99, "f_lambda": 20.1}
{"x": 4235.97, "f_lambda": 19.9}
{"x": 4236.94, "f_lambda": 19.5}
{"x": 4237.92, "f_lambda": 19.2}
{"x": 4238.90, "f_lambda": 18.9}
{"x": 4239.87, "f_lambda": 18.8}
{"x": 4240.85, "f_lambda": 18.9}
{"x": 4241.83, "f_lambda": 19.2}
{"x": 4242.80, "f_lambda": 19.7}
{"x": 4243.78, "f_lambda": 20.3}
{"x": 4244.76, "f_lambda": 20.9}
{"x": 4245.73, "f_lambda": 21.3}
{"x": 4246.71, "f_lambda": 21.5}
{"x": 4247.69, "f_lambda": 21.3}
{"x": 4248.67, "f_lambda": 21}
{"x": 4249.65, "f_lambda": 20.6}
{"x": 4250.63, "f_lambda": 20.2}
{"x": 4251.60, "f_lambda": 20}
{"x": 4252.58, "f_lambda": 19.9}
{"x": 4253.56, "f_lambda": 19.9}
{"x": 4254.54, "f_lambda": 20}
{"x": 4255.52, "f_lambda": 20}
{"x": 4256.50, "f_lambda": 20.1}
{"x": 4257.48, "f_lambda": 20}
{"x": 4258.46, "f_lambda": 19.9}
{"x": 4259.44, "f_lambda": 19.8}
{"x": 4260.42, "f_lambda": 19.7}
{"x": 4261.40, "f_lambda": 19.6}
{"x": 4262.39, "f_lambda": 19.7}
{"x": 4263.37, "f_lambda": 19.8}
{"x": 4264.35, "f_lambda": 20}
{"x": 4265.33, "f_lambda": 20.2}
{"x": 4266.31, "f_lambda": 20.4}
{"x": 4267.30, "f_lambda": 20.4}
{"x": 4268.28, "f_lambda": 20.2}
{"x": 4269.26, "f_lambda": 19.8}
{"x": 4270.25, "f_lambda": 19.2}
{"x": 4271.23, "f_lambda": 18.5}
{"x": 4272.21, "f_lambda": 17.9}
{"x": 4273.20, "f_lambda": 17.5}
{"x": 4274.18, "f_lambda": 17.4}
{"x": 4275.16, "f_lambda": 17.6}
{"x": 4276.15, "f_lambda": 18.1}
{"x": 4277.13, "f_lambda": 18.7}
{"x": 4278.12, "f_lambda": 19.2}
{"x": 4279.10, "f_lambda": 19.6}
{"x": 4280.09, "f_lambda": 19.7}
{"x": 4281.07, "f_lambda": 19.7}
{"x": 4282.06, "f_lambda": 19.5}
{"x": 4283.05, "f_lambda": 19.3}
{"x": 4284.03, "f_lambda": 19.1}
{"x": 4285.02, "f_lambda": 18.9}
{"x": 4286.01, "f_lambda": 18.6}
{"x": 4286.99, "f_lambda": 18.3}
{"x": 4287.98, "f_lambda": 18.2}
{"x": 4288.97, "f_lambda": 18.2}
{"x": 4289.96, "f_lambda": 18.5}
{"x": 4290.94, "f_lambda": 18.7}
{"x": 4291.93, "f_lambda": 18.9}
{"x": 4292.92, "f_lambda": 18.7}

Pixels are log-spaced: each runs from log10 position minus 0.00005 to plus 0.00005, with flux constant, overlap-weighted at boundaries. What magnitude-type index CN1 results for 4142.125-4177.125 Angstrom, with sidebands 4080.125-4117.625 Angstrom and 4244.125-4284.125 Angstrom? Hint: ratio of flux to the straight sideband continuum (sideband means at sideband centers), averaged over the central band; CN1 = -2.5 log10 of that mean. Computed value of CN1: -0.129 mag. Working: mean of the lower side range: 17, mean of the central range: 20.2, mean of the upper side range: 19.7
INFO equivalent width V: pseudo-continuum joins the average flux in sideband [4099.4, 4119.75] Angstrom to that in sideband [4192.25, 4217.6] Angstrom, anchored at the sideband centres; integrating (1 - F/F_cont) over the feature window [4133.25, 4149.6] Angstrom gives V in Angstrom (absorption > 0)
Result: -3.1 Angstrom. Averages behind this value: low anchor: 15.2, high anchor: 20.6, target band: 20.2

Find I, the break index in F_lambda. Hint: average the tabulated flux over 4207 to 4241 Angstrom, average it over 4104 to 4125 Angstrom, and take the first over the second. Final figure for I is 1.27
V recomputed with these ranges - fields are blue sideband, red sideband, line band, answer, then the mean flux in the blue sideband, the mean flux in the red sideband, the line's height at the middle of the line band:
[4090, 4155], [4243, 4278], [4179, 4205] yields -2.1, 17.8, 19.7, 18.8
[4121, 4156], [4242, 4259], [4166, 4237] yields -1.0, 19.4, 20.4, 19.9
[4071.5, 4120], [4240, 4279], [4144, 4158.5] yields -2.0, 17.3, 19.7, 18.1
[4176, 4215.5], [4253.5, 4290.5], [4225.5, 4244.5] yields 0.3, 20.5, 19.2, 19.8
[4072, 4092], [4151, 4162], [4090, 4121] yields 5.6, 19.3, 20.6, 19.7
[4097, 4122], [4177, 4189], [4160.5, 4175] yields -0.4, 15.5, 20.3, 19.3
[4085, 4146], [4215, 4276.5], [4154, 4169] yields -1.5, 17.6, 19.8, 18.4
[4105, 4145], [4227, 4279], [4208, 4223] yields -1.5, 17.6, 19.6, 19.1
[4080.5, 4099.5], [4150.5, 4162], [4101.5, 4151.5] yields 5.3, 18.9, 20.6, 19.8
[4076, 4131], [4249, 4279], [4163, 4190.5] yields -2.5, 17.3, 19.5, 18.3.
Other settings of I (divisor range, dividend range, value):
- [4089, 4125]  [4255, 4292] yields 1.17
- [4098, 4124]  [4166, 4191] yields 1.28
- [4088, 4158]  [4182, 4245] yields 1.13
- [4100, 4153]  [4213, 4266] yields 1.13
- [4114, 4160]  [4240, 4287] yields 1.02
